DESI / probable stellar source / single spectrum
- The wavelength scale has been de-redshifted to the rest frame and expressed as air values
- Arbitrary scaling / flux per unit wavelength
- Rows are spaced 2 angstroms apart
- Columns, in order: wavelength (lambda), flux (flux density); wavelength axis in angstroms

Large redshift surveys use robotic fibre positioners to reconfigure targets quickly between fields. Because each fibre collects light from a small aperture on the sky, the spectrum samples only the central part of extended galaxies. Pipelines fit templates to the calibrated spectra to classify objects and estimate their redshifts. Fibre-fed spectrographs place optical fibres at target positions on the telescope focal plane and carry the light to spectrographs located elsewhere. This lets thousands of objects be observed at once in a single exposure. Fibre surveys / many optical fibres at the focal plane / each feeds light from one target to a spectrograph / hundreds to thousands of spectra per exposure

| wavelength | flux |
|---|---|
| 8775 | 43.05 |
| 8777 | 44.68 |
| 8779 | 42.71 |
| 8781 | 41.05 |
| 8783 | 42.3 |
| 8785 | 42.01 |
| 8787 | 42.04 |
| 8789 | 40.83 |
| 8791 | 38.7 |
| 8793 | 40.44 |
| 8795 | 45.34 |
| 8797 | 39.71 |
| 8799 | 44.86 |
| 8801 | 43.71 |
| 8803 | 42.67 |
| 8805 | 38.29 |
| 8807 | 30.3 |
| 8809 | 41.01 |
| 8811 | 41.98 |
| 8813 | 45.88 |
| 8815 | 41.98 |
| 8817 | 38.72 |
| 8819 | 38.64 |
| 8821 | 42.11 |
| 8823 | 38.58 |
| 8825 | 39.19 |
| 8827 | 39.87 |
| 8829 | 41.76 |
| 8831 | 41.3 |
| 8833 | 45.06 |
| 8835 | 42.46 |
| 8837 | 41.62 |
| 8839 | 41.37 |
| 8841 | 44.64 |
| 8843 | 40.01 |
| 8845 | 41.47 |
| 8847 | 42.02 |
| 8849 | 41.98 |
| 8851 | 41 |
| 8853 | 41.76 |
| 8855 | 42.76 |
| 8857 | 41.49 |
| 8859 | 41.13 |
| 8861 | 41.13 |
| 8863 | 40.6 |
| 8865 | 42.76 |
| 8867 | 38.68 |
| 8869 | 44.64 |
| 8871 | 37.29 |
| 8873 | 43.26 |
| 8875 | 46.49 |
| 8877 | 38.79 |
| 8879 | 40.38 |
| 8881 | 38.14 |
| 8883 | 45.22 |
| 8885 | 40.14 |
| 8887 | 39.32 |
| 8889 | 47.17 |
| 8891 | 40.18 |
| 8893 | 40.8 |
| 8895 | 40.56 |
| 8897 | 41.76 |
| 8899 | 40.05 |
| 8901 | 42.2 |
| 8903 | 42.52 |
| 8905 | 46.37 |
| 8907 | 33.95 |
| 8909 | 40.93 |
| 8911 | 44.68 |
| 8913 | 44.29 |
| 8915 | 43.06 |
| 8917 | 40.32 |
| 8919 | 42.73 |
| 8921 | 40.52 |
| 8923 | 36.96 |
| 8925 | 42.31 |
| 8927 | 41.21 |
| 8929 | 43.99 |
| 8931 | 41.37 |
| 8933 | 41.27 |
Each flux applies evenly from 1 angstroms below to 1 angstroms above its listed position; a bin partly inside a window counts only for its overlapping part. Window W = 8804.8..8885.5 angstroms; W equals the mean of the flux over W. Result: 41.2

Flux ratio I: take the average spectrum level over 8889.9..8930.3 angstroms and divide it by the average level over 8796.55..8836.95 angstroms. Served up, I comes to 1.01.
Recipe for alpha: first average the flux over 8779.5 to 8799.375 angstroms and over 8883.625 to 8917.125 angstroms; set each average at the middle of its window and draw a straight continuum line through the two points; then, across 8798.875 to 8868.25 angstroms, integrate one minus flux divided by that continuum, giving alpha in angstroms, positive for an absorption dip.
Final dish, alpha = 0.8 angstroms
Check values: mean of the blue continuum 41.7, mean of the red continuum 41.7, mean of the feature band 41.2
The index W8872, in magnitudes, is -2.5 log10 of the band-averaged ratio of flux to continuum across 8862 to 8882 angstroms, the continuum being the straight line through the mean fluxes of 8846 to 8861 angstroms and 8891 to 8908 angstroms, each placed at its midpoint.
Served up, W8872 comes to 0.008 mag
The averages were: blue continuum 41.7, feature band 41.1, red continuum 41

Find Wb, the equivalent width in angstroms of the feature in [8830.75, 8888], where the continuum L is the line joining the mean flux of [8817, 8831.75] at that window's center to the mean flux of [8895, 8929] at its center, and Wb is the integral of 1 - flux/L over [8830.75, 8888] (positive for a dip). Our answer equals -1.4 angstroms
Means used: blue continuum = 40.1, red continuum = 41.5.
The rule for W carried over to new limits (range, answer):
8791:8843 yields 41.2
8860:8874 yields 41.2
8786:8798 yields 41.2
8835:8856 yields 41.9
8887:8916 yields 41.9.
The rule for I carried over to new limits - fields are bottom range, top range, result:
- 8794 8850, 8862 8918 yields 1.01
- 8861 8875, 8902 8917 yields 1.01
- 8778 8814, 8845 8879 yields 1.01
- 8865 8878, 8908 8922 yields 1.02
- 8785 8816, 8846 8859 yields 1.01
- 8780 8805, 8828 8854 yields 1.01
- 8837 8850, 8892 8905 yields 1.00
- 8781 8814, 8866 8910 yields 1.00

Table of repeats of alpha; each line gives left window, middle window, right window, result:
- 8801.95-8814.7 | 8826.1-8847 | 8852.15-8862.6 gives -0.5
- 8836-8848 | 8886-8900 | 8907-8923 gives 0.1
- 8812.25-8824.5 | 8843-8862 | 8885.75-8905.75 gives -0.1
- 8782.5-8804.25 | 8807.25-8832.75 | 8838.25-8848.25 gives 0.7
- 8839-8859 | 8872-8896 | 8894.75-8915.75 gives 0.1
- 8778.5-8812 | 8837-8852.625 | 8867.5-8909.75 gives -0.2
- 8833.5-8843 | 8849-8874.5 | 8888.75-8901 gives 0.3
